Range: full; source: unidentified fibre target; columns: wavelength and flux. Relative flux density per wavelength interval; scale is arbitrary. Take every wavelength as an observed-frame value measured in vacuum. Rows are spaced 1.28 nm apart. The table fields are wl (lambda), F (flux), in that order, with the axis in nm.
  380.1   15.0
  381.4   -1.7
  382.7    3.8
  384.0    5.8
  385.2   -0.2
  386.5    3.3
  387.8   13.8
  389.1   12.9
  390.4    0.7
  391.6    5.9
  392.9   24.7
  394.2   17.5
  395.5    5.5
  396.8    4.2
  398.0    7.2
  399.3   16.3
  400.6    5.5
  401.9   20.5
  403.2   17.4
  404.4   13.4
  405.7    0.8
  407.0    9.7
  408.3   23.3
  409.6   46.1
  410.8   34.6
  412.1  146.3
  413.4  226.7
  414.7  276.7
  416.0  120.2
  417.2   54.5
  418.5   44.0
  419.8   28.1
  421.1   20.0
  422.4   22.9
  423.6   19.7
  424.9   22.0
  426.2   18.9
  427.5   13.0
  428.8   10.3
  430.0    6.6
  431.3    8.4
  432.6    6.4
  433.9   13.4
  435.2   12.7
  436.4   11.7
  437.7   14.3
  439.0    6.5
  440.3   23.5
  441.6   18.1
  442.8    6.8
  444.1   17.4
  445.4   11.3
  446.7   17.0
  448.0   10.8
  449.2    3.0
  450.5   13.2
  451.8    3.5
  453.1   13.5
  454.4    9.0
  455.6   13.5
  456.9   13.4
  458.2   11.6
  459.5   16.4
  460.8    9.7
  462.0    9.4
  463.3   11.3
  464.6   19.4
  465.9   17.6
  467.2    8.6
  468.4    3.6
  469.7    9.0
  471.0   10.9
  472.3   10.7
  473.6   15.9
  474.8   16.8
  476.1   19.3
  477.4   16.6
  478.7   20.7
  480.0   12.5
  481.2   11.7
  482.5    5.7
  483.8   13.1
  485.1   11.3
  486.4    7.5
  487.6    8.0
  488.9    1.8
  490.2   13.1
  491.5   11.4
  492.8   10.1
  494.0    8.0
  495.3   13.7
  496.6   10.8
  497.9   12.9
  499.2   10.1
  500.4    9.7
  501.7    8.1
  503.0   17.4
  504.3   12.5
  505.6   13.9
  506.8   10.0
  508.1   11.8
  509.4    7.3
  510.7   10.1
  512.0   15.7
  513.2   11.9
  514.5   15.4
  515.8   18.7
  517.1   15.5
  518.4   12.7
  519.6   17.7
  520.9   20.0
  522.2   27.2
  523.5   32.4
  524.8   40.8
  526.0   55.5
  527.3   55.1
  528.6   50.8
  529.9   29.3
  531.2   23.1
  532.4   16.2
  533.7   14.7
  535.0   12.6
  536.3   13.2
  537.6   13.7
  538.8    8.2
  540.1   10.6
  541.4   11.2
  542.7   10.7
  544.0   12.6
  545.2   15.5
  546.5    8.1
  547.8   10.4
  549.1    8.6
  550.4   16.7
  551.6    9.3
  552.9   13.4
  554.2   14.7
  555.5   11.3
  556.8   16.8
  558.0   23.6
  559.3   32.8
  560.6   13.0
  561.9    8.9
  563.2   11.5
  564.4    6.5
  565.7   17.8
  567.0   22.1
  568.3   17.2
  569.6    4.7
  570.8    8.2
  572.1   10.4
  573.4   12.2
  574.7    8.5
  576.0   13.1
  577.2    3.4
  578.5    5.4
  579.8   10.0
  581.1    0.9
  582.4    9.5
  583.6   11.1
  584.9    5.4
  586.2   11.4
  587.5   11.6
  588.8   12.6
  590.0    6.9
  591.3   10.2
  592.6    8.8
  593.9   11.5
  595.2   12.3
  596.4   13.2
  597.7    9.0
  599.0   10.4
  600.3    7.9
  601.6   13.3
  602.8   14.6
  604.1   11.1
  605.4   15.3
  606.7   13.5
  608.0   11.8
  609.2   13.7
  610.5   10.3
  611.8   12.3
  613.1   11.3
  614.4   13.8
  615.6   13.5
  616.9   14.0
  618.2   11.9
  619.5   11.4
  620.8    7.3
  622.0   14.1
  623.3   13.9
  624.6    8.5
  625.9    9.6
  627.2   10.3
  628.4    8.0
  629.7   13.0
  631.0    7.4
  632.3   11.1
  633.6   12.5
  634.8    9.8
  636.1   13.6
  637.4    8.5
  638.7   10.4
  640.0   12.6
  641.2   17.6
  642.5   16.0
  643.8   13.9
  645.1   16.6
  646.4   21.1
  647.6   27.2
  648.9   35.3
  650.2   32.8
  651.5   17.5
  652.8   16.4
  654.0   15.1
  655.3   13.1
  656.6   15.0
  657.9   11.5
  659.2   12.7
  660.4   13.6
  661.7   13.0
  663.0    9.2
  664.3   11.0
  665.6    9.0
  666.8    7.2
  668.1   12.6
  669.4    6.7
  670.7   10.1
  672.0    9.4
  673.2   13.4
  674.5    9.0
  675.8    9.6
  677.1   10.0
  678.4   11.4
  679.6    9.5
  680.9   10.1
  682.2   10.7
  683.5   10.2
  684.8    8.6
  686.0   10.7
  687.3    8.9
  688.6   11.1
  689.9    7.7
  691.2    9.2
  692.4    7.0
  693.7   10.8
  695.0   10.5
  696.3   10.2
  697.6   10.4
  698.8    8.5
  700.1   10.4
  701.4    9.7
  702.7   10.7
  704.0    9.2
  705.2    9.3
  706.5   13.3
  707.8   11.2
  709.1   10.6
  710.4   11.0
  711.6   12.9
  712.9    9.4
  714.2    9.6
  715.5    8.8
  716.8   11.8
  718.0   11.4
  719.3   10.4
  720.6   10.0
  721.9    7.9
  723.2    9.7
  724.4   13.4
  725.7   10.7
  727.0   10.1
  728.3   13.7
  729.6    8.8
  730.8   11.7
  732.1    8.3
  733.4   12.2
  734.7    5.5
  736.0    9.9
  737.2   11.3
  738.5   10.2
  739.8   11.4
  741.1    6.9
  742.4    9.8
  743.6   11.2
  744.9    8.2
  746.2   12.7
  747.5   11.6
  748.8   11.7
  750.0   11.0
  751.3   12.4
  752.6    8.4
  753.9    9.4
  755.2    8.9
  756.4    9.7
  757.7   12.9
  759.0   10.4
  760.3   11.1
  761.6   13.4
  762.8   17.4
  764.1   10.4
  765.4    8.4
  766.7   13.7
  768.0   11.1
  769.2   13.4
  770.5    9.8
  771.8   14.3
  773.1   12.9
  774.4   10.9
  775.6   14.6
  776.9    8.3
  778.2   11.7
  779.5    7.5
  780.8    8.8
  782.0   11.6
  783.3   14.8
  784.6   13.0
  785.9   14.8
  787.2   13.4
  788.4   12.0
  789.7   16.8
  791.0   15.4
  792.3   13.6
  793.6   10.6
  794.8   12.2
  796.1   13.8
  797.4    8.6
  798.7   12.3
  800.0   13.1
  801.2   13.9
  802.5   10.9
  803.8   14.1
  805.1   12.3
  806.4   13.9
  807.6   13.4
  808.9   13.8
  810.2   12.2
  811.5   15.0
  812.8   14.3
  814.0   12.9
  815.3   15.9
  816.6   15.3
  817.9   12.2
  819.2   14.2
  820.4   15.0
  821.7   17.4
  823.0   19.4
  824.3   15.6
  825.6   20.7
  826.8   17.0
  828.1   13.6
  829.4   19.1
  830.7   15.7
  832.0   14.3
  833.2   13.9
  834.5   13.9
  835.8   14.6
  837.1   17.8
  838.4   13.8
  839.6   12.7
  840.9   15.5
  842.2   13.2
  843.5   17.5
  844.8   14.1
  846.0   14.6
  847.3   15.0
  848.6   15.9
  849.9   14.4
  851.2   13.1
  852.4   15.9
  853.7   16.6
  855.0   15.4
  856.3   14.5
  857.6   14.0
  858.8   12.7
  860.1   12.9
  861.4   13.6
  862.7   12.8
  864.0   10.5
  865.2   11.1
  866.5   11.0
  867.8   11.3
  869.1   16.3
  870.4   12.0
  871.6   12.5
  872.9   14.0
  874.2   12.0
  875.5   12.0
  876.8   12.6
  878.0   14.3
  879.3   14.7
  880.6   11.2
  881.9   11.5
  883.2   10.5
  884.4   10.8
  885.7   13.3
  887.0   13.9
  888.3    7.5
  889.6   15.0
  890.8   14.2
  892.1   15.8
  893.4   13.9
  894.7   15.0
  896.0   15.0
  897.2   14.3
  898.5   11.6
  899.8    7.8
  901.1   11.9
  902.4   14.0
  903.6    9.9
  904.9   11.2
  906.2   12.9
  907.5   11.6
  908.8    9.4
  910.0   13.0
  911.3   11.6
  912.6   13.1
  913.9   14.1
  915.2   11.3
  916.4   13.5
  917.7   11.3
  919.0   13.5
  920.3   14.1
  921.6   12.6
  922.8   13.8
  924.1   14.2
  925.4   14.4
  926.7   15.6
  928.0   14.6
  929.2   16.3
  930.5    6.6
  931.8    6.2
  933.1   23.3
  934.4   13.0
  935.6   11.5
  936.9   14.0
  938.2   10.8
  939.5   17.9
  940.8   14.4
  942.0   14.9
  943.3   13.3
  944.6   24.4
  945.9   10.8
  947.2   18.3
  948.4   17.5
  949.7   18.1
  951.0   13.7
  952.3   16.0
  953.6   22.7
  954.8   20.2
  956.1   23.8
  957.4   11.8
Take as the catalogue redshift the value 2.41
